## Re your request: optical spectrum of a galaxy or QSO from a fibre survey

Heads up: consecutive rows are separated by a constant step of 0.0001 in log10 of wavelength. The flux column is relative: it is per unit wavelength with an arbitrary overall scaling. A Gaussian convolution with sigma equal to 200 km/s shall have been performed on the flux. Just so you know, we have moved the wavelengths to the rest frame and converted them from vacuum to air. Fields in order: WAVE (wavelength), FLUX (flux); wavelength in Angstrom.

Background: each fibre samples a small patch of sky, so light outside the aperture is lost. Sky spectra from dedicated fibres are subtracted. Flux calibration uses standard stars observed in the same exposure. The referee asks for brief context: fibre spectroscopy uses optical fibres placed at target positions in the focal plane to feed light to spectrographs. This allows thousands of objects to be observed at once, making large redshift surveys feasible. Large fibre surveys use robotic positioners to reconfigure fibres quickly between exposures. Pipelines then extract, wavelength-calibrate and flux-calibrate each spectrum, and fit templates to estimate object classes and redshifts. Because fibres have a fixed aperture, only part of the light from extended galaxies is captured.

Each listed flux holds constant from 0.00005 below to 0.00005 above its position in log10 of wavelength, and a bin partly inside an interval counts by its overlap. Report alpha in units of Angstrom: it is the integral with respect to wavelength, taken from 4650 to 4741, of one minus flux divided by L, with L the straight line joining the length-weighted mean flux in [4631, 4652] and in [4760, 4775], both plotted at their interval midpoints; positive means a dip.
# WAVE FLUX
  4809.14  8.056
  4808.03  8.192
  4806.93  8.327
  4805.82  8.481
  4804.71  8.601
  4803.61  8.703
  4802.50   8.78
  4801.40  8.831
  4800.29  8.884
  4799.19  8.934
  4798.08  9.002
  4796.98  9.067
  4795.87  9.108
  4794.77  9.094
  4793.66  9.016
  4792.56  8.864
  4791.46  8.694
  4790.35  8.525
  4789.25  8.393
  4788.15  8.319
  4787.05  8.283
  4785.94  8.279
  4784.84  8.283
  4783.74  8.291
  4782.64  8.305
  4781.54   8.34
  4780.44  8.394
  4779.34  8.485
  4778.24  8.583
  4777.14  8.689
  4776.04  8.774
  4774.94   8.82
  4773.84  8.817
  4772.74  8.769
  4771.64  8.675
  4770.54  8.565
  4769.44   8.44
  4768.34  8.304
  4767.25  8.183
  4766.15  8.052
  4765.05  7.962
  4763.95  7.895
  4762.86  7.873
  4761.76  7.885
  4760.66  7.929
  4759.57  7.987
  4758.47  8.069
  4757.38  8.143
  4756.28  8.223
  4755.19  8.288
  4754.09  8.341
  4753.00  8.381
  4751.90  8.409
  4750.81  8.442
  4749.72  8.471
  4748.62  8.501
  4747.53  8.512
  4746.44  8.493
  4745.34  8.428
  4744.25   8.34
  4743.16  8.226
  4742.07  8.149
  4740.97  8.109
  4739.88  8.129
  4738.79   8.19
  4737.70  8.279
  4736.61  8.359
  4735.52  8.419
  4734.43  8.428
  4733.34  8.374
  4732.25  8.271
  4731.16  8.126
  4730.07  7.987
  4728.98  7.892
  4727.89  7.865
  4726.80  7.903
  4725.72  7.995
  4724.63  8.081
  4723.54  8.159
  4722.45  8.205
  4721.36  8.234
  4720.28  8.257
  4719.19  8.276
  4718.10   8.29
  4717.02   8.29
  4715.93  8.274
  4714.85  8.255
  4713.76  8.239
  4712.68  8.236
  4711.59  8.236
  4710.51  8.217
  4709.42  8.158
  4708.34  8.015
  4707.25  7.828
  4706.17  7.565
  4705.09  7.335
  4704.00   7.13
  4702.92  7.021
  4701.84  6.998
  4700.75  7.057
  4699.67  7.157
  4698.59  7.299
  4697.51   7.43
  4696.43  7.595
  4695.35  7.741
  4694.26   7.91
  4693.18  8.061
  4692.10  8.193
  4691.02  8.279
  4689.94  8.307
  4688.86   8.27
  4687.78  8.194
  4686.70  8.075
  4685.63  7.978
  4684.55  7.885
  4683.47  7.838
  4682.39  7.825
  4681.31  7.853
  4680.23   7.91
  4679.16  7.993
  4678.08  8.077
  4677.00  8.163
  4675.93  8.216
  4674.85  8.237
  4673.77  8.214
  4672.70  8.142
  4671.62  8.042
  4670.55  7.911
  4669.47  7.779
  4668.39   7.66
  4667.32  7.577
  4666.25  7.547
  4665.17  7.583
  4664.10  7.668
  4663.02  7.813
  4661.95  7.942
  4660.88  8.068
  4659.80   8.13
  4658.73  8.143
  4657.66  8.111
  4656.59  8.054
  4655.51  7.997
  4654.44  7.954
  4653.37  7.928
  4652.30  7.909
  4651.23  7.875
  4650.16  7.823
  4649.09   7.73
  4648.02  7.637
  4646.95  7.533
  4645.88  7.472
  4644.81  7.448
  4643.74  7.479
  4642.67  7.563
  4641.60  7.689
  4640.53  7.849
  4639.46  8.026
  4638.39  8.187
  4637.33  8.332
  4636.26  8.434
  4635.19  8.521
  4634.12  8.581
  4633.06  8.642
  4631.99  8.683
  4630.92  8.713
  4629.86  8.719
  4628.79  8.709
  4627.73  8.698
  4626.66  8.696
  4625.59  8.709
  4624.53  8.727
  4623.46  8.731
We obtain 1.6 Angstrom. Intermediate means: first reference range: 7.99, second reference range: 8.28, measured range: 7.97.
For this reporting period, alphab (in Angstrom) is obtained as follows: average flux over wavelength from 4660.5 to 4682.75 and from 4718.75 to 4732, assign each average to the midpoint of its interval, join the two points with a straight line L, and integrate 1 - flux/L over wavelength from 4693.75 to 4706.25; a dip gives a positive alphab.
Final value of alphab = 1.0 Angstrom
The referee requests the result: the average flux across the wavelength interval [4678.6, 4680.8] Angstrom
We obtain 7.96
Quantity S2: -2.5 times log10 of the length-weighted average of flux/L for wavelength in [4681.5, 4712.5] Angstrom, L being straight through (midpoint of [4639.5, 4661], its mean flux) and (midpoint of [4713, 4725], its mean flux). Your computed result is 0.04 mag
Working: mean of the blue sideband 7.82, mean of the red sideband 8.24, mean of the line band 7.78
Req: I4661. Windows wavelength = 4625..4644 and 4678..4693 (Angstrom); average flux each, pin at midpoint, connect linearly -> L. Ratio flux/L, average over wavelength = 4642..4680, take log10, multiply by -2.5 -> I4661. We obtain 0.04 mag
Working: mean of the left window 8.36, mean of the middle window 7.87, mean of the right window 8.05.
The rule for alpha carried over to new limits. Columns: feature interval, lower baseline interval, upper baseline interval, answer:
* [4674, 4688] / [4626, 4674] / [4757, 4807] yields 0.2 Angstrom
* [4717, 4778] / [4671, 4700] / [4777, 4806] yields 0.6 Angstrom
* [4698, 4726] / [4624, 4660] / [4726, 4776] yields 1.2 Angstrom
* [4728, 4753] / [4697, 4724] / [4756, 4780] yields -0.6 Angstrom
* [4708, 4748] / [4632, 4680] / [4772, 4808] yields 0.5 Angstrom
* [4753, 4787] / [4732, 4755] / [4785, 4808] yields 0.8 Angstrom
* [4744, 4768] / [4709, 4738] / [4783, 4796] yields 0.5 Angstrom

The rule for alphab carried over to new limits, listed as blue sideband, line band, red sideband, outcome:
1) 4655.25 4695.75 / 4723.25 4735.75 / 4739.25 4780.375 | 0.1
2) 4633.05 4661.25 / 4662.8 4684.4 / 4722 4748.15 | 0.3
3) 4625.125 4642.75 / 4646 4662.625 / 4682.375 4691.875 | 0.8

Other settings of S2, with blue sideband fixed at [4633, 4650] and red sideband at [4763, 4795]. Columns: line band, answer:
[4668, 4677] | 0.00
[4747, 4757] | 0.00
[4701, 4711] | 0.09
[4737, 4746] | 0.01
